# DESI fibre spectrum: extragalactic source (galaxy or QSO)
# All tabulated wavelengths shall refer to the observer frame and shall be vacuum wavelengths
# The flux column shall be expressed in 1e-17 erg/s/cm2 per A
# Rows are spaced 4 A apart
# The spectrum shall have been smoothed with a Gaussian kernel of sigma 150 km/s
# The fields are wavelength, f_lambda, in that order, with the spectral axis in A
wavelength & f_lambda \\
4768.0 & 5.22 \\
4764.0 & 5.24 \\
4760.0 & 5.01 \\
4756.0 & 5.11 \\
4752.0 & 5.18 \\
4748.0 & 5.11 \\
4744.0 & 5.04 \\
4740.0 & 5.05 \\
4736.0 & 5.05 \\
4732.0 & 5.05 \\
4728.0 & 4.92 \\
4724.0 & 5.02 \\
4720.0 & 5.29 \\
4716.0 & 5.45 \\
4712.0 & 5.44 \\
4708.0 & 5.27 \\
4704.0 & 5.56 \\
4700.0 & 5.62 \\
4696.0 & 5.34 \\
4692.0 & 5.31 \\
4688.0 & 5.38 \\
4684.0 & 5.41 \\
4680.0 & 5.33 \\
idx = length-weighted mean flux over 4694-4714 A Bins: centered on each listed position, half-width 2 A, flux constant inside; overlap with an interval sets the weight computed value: 5.45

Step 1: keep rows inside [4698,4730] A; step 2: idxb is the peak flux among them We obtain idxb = 5.62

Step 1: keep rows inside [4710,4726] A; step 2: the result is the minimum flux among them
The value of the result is 5.02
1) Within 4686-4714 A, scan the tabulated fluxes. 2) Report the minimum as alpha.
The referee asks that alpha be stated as 5.27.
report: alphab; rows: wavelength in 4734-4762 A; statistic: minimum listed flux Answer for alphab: 5.01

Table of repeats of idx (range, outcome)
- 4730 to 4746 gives 5.05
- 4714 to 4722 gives 5.37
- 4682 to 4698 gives 5.36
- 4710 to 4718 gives 5.45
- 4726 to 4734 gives 4.98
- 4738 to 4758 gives 5.1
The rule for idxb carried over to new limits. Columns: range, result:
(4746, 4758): 5.18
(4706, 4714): 5.44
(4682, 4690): 5.41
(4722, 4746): 5.05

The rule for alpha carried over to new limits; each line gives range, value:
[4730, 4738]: 5.05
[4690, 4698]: 5.31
